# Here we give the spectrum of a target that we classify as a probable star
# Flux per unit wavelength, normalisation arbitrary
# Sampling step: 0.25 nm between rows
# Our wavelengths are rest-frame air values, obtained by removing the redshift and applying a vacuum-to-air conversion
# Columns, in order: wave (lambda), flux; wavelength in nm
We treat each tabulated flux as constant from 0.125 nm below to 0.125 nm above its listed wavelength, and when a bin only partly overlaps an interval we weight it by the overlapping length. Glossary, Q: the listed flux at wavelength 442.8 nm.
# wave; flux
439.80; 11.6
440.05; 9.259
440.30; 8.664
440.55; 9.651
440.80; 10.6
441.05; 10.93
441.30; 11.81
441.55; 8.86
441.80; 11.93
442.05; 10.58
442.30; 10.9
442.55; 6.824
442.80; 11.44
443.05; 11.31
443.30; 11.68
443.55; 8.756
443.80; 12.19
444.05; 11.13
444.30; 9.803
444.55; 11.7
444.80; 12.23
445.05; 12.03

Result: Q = 11.44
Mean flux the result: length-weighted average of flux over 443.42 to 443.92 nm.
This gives 10.5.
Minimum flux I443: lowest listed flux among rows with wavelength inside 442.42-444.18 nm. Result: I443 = 6.824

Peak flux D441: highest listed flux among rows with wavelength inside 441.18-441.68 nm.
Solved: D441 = 11.81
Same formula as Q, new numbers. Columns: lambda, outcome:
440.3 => 8.664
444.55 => 11.7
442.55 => 6.824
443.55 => 8.756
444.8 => 12.23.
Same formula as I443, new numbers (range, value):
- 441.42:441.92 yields 8.86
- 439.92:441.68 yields 8.664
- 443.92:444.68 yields 9.803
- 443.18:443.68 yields 8.756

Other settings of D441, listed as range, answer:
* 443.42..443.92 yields 12.19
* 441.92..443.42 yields 11.68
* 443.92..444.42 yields 11.13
